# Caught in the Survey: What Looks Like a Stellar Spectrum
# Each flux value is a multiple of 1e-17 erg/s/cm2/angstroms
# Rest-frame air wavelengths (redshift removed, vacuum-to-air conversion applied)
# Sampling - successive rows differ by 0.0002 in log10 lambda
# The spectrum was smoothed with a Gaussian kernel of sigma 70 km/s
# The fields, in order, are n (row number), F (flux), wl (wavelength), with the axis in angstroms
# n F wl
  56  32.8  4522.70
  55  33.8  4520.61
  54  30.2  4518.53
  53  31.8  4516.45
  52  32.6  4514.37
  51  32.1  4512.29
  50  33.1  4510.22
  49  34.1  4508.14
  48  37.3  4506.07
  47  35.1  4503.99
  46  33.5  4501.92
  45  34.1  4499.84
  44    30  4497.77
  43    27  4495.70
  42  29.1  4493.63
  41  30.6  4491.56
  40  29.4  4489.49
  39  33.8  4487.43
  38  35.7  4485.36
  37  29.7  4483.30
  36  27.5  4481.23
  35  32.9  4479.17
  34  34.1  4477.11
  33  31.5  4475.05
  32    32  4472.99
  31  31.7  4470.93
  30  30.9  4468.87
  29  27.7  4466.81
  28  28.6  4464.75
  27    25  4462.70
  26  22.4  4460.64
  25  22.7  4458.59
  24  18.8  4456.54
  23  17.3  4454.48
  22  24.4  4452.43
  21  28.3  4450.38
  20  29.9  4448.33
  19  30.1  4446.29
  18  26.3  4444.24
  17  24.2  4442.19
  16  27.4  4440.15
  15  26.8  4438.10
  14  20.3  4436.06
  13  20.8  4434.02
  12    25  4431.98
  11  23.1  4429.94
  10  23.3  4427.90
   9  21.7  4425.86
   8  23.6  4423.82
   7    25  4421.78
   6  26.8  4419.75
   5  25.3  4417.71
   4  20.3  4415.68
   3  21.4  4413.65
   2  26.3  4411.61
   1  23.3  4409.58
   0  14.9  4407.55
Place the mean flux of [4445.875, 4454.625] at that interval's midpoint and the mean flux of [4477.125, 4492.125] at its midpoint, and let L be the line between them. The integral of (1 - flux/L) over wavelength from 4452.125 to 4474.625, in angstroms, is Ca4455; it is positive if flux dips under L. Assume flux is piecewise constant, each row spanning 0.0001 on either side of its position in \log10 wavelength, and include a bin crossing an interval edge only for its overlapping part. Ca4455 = 2.2 angstroms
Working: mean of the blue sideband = 26.6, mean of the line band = 25.8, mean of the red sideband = 31.6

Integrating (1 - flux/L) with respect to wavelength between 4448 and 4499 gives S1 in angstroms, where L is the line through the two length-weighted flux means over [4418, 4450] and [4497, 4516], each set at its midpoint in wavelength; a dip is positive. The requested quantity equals 2.2 angstroms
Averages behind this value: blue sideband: 25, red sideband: 33.5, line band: 28.4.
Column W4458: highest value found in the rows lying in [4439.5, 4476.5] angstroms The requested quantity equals 32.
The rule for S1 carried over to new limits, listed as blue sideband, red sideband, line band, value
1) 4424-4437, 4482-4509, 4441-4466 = 0.91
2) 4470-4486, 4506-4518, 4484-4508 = 0.09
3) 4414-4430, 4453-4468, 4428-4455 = -1.79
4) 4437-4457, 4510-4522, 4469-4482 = -1.56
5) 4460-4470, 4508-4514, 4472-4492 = -1.72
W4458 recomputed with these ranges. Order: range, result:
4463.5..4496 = 35.7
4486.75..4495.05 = 33.8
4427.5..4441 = 27.4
